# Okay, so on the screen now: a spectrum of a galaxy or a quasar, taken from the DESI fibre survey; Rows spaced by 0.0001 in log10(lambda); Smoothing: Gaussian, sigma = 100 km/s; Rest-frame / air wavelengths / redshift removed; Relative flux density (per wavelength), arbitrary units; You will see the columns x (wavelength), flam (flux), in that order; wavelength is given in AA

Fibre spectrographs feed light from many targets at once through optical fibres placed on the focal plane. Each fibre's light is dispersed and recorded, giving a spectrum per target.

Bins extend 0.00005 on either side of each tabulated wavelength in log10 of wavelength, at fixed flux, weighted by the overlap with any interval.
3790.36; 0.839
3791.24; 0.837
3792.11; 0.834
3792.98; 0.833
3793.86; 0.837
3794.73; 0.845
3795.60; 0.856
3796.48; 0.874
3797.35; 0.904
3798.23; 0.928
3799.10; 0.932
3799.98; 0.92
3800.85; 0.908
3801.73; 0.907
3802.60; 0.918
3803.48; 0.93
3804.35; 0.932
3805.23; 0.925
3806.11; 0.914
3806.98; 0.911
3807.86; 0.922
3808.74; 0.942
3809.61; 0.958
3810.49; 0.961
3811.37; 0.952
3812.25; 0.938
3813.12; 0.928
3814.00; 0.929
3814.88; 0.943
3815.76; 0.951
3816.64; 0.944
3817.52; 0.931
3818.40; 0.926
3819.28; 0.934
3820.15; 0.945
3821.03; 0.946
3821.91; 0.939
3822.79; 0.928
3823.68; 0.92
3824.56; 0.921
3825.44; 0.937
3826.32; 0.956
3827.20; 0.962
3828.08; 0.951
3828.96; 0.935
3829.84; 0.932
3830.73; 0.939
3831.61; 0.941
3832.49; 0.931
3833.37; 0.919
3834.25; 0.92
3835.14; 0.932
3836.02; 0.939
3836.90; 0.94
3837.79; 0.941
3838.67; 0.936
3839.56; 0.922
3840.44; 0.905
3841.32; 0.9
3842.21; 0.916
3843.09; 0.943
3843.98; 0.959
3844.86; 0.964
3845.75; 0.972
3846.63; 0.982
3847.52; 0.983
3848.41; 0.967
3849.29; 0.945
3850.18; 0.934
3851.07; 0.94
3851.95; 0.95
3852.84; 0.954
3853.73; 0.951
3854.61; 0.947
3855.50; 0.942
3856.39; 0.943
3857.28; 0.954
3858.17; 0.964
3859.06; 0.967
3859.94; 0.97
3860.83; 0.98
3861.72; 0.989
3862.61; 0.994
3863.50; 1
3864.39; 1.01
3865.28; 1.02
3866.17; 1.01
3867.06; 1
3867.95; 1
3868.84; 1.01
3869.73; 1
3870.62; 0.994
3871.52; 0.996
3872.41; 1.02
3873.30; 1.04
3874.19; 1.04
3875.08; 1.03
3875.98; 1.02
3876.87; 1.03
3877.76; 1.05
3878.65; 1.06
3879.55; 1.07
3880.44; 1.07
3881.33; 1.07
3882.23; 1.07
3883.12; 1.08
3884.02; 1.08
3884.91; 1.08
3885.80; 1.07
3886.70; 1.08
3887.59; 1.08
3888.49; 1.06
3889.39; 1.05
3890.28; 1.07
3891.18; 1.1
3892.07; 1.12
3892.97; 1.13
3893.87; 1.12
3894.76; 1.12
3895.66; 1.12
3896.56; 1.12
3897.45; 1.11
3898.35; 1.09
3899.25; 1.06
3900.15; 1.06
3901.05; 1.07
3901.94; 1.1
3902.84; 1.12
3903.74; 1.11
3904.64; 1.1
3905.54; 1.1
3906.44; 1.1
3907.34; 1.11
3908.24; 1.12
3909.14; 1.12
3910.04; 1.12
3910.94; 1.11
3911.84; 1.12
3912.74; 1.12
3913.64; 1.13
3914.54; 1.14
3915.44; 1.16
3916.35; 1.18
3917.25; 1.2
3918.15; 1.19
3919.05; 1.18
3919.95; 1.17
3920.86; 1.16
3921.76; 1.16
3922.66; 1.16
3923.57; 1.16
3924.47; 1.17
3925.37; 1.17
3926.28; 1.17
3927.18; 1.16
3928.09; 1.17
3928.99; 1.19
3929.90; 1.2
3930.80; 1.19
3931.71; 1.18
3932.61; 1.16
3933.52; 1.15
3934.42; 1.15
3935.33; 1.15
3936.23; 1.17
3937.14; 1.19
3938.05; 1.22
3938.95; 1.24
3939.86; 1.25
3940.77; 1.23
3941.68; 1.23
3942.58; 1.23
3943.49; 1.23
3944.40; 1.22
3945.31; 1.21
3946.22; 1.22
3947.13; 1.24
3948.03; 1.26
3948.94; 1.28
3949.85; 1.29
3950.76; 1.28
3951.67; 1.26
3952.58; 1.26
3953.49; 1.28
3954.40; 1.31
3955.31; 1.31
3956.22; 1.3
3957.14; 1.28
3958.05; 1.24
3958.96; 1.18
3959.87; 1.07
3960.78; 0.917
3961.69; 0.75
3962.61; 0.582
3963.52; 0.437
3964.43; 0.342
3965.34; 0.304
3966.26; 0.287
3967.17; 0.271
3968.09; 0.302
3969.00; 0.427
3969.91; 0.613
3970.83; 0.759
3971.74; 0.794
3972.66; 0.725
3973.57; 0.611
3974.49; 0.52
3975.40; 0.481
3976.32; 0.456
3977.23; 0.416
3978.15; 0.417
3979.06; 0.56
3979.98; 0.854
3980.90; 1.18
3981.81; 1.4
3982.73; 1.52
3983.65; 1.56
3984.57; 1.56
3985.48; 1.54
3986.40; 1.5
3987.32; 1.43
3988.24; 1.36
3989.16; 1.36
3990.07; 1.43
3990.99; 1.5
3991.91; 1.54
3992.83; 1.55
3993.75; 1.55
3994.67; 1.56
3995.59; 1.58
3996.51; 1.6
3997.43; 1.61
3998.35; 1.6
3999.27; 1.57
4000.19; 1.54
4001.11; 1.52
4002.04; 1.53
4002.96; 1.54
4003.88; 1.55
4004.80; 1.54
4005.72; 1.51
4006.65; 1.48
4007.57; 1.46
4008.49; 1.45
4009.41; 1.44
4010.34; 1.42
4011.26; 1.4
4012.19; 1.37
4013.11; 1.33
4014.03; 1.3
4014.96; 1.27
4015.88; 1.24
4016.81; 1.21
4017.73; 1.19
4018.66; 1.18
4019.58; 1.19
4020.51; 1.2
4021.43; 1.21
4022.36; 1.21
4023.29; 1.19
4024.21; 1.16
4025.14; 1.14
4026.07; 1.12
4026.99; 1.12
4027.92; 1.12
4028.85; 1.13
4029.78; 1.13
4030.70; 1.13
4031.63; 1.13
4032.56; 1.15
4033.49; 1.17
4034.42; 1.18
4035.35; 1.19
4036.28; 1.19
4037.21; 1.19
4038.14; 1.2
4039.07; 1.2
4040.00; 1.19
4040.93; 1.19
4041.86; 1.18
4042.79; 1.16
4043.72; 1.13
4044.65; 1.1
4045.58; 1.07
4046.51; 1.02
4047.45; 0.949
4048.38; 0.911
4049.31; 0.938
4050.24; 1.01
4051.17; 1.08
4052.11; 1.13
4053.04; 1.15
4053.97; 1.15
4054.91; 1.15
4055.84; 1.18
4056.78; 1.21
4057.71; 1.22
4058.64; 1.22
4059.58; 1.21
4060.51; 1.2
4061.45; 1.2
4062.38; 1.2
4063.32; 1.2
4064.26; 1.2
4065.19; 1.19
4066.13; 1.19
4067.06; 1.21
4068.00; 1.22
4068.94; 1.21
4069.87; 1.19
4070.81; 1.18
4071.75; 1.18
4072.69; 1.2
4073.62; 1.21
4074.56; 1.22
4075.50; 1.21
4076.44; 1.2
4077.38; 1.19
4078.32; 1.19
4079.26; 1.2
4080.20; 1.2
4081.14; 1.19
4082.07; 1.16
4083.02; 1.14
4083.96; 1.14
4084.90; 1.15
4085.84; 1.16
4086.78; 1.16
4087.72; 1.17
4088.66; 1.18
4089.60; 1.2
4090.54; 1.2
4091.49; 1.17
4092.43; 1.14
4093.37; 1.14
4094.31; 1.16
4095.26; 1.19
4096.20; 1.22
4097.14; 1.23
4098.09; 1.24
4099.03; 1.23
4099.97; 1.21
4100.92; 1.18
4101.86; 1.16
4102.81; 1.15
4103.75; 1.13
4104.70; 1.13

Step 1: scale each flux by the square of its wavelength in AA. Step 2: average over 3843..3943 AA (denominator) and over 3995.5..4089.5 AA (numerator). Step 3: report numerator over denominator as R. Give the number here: 1.22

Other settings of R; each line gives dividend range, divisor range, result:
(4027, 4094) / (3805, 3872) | 1.36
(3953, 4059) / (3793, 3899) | 1.27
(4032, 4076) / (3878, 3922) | 1.13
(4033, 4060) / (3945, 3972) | 1.27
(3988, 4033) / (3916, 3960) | 1.16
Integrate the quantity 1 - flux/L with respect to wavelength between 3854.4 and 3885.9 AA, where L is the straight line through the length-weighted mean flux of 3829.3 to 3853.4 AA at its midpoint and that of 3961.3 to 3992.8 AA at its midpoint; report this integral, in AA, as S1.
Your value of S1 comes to -2.9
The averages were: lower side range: 0.941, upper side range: 0.886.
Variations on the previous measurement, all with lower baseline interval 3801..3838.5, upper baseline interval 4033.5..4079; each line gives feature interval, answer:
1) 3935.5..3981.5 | 5.70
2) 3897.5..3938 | -4.53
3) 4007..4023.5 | -2.56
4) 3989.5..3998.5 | -3.65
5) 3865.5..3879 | -0.48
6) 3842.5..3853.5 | 0.05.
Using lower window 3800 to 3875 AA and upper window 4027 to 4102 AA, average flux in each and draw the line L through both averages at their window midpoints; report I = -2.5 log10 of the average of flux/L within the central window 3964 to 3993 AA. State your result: 0.18 mag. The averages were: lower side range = 0.953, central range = 0.919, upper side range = 1.16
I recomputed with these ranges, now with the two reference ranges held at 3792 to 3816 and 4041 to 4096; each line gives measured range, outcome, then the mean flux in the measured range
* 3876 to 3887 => -0.09 mag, 1.07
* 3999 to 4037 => -0.16 mag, 1.29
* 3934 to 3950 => -0.17 mag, 1.22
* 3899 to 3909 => -0.09 mag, 1.1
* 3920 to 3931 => -0.14 mag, 1.17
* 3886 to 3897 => -0.11 mag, 1.1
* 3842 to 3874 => -0.01 mag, 0.976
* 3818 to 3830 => -0.01 mag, 0.939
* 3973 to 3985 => 0.21 mag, 0.884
